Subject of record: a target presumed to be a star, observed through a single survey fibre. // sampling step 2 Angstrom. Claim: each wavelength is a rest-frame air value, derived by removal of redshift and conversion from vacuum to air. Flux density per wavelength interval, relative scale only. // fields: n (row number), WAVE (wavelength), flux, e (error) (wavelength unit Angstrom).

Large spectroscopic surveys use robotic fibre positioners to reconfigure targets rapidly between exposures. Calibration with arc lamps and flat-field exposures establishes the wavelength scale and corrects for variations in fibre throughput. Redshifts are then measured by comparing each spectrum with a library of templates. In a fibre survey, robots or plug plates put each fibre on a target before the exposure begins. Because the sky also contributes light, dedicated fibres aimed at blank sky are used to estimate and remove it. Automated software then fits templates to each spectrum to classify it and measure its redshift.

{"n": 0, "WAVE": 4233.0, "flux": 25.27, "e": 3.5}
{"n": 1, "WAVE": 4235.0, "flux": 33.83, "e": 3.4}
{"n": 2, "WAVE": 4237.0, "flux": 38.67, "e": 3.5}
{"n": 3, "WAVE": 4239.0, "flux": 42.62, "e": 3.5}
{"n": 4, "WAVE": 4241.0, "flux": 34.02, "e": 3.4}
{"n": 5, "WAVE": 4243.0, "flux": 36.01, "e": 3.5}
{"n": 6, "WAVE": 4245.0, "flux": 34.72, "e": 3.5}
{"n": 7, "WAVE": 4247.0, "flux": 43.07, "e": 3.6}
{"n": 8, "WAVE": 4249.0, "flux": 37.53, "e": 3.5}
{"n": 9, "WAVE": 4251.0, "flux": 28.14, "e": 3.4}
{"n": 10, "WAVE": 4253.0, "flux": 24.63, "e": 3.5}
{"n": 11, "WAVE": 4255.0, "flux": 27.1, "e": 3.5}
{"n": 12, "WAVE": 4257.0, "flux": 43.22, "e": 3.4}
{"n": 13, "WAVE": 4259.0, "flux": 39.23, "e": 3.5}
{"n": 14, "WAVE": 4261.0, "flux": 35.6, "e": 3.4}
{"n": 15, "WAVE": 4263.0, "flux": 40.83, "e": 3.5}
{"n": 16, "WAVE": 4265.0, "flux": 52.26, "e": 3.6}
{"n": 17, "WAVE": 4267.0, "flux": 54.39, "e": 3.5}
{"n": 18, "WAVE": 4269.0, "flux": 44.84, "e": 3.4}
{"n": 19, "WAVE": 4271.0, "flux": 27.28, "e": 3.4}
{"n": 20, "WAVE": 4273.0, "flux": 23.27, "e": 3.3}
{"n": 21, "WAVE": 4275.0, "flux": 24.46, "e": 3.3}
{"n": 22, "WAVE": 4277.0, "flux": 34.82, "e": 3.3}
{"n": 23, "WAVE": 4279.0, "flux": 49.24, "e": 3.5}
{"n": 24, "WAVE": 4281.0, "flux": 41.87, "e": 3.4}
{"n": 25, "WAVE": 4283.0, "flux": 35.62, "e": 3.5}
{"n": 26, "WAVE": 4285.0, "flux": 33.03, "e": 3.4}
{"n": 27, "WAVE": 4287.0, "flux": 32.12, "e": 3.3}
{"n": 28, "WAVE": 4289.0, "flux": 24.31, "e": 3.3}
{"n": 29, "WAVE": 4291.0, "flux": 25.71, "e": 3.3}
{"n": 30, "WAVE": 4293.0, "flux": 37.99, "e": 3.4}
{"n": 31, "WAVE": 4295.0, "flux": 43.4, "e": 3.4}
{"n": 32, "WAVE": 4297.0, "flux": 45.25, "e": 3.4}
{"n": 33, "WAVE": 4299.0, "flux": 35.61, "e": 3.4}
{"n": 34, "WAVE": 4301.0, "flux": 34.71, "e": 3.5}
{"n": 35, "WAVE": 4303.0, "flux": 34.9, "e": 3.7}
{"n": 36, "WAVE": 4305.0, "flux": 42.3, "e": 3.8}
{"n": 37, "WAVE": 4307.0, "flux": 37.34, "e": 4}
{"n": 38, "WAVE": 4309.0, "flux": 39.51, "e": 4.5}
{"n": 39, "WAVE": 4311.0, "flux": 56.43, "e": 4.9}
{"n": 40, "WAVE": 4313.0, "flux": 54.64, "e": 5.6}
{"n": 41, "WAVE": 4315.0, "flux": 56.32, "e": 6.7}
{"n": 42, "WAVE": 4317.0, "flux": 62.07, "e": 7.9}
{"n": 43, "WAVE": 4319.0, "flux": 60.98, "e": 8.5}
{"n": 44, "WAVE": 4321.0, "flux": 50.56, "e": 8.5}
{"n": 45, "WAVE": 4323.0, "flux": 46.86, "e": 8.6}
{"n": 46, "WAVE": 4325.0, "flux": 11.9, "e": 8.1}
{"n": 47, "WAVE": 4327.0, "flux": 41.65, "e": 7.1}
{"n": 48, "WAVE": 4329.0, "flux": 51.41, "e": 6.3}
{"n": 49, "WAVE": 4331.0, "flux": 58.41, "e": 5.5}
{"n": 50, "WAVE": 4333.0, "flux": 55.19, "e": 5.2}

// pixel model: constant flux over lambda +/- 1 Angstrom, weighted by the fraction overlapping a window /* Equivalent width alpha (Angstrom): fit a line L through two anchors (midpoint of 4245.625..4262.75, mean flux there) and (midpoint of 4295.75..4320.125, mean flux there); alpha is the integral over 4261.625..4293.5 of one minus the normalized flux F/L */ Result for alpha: 2.7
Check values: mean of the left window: 35.1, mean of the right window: 46.7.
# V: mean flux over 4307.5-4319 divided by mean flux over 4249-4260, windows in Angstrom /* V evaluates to 1.63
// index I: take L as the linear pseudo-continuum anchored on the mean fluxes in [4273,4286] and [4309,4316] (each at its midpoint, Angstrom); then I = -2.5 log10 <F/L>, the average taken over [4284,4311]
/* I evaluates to 0.23 mag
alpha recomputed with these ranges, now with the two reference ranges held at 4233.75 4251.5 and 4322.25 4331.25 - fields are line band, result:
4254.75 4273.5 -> -1.0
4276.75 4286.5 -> -0.1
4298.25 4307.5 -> 0.6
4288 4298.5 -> 1.0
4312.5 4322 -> -4.0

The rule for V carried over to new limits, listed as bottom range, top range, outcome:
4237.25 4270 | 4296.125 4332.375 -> 1.18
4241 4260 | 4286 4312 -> 1.08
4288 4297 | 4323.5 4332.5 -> 1.23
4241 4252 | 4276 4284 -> 1.13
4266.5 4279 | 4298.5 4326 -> 1.27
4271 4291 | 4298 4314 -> 1.29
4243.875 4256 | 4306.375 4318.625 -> 1.60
